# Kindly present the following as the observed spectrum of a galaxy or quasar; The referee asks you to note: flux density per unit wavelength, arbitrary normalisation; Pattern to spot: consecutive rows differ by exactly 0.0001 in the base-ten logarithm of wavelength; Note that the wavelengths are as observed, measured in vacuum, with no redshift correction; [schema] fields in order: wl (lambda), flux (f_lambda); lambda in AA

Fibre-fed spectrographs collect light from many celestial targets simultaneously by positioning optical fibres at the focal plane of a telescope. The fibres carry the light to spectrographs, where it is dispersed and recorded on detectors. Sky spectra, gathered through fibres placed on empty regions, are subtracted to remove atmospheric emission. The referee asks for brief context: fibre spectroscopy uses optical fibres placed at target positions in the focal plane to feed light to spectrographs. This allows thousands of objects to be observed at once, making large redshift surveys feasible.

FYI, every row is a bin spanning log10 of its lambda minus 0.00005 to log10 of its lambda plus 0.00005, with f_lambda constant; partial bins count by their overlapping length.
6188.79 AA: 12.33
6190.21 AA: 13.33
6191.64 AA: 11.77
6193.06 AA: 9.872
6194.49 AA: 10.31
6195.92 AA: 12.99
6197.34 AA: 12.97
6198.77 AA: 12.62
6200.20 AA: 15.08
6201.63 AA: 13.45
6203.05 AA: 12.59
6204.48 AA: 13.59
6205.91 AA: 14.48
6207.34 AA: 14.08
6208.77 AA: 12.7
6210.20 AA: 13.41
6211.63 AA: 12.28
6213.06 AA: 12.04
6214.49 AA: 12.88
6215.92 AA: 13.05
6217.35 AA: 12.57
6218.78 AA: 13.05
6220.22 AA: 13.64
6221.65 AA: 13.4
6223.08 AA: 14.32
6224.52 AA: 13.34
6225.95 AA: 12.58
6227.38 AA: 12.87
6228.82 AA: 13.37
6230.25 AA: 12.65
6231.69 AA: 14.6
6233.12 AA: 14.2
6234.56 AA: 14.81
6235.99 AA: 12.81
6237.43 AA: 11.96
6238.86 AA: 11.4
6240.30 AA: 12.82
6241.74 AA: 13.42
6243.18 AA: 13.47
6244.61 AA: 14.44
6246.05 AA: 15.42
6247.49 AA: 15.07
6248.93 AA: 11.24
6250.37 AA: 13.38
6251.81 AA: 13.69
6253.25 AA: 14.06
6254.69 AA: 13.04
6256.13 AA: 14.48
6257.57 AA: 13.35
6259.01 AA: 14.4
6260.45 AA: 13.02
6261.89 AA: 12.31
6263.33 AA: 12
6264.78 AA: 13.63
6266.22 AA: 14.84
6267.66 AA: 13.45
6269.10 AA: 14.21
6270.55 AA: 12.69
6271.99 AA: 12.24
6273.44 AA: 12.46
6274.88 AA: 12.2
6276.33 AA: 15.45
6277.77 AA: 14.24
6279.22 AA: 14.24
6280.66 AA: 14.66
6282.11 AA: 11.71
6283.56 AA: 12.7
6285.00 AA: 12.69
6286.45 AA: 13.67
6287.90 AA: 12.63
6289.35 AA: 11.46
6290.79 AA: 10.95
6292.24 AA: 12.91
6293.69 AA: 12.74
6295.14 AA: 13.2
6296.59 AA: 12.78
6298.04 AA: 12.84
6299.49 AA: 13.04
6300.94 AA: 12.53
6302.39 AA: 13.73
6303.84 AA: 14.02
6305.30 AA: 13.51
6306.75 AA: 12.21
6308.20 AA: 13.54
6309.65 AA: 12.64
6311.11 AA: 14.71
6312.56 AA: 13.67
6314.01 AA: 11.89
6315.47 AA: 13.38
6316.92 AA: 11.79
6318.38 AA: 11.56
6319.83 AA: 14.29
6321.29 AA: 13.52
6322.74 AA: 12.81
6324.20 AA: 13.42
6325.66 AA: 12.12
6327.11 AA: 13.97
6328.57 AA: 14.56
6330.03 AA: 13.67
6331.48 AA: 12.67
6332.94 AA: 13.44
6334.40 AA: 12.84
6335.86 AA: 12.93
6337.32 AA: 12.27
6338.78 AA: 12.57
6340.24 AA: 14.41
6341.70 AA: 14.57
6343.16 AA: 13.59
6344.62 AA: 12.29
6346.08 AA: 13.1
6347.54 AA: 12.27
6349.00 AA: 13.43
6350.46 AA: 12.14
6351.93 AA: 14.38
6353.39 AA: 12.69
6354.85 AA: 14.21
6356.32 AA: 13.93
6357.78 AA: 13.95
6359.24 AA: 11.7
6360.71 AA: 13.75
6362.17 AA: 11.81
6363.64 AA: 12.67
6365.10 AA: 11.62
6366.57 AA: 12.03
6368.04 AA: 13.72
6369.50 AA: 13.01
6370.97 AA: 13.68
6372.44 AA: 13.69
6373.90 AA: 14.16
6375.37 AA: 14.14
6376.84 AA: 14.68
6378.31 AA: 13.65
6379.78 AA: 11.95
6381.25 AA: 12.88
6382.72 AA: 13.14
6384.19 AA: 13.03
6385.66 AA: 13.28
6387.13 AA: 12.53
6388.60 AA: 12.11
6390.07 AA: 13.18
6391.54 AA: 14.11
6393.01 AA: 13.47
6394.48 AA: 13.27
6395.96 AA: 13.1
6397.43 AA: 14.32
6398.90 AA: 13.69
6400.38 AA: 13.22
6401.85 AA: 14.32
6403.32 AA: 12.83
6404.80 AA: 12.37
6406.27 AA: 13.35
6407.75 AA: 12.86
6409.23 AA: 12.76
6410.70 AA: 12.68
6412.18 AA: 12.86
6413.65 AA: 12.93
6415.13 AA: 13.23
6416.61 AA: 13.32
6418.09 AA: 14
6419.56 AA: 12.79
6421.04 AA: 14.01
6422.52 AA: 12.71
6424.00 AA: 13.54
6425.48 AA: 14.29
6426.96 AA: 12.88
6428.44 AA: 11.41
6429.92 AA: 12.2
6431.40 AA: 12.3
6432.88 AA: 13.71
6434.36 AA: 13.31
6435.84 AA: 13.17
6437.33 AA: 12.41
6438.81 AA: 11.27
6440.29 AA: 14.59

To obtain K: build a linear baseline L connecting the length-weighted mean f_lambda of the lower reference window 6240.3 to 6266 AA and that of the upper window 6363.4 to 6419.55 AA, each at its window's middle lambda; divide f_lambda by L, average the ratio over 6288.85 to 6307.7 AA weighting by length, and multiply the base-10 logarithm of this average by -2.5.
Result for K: 0.054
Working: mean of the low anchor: 13.6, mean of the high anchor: 13.2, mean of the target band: 12.8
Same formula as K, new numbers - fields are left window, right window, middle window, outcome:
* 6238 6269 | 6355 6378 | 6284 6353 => 0.03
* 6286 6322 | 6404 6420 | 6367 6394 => -0.03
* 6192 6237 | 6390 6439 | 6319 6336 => -0.02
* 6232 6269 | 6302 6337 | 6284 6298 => 0.06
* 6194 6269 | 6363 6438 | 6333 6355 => 0.00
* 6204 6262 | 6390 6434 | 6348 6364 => 0.01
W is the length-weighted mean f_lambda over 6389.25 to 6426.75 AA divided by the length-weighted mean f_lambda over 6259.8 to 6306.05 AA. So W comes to 1.02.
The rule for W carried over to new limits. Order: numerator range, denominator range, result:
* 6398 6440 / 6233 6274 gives 0.97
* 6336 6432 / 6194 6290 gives 0.99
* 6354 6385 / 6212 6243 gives 1.01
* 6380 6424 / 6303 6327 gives 1.01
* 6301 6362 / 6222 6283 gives 0.98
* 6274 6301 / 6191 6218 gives 1.02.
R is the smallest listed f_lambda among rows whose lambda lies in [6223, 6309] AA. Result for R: 10.95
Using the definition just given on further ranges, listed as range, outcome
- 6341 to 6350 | 12.27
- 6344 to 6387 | 11.62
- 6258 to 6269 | 12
